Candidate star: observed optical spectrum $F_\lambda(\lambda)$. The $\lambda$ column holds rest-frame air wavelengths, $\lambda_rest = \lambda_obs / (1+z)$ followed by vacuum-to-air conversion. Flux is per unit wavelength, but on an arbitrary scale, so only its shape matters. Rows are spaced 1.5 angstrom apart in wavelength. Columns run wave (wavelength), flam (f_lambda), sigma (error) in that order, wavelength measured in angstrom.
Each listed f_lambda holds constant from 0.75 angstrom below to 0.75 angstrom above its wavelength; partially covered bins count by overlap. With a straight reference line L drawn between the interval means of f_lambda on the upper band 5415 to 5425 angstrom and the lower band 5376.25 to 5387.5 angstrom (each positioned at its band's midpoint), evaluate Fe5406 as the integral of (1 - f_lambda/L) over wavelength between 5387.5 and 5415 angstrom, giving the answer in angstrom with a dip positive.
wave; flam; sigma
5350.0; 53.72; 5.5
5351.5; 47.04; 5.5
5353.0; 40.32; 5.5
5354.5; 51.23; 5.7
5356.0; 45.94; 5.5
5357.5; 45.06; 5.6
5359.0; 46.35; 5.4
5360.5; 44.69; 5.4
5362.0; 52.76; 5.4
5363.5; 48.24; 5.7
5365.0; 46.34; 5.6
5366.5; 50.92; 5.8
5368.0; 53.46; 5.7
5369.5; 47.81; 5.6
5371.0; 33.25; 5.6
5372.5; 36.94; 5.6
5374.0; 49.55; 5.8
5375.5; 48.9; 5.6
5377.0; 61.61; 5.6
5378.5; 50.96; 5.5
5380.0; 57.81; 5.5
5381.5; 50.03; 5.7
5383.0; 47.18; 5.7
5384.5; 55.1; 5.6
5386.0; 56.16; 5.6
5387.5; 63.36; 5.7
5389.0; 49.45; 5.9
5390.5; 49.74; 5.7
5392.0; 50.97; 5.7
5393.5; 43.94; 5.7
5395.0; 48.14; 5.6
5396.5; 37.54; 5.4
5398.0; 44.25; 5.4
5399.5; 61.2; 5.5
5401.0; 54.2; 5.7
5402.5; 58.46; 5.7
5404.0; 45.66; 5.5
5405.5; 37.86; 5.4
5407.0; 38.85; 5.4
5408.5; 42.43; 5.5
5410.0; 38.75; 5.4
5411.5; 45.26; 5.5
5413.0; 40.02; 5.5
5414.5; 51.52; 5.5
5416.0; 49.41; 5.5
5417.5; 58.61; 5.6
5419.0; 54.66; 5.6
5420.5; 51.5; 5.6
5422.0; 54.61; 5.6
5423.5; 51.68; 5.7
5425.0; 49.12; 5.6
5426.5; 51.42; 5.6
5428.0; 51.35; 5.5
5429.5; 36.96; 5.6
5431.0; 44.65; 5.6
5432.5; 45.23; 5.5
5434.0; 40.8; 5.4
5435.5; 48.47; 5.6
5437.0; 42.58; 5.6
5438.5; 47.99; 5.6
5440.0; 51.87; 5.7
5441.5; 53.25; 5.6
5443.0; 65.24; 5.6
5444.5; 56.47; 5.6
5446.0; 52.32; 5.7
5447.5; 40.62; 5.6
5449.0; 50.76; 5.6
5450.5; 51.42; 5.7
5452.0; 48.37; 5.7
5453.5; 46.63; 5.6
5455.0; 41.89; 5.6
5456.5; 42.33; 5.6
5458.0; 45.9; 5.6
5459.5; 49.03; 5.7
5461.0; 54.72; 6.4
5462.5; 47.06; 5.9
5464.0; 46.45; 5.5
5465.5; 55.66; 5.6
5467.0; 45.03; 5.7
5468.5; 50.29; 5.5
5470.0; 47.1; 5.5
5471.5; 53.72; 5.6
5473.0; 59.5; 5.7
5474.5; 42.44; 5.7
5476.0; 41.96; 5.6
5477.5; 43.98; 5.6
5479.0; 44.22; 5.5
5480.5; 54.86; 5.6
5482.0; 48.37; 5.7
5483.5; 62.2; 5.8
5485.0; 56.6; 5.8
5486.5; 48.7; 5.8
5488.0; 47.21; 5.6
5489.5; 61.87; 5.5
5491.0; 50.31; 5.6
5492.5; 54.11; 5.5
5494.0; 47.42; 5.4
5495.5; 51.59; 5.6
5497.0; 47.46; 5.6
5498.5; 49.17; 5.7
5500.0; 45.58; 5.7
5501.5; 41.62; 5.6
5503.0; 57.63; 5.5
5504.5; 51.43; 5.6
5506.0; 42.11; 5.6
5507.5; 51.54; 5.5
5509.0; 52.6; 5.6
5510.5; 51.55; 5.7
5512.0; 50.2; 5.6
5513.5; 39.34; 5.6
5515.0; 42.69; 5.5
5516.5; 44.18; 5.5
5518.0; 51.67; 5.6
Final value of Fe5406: 3.5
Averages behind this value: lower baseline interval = 54.7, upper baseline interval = 53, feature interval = 47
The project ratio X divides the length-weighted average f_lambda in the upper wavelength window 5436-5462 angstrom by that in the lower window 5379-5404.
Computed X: 0.96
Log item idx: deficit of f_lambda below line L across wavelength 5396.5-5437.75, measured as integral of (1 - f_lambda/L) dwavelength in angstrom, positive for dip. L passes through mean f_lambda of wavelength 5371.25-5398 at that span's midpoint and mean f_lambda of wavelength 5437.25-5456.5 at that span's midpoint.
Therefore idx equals 2.0 angstrom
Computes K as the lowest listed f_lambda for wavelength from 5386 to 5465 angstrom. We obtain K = 36.96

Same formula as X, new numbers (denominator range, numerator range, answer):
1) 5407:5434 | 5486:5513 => 1.05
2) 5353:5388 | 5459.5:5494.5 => 1.02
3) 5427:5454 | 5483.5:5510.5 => 1.04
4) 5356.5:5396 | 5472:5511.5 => 1.02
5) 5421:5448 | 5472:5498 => 1.03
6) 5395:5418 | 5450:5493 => 1.06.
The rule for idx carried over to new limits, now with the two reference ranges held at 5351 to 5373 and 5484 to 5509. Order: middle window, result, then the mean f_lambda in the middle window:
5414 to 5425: -1.13 angstrom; 52.9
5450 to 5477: 0.63 angstrom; 48.2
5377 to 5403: -2.70 angstrom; 51.9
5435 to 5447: -0.85 angstrom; 52.1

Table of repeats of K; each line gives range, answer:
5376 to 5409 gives 37.54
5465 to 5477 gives 41.96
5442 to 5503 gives 40.62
